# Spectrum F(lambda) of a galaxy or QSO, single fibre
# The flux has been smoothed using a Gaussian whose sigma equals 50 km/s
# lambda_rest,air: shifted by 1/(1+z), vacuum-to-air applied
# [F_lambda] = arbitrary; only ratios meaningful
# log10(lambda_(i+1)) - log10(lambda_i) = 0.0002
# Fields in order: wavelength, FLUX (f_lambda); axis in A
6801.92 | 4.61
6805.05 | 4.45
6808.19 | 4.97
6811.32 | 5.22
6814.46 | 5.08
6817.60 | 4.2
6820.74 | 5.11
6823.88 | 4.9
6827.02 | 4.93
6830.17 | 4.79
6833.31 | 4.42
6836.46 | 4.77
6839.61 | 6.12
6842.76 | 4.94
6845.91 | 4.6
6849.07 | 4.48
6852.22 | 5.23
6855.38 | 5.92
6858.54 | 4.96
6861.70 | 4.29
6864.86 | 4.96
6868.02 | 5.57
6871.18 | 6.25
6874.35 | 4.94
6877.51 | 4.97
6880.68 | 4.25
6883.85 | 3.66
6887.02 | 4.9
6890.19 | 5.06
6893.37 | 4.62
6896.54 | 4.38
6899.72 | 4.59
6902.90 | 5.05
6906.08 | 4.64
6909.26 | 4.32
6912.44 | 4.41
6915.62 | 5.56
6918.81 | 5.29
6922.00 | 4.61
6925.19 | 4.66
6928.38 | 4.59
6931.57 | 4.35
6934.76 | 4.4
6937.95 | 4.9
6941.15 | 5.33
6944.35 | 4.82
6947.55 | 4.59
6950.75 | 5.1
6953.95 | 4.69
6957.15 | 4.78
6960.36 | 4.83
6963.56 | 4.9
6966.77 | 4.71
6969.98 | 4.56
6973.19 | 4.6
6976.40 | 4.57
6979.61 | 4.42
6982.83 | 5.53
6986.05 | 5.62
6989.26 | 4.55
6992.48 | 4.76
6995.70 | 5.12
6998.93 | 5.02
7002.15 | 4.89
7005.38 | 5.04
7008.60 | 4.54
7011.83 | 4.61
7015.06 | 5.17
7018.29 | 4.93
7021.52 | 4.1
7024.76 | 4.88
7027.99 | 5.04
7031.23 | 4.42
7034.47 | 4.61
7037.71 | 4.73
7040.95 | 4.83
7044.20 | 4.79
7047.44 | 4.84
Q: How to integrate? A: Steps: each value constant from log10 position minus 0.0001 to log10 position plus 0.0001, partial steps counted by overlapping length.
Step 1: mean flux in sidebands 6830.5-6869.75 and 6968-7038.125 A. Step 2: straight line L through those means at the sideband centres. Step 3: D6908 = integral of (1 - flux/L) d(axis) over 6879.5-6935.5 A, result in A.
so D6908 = 3.4 A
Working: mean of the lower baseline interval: 5.02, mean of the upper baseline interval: 4.81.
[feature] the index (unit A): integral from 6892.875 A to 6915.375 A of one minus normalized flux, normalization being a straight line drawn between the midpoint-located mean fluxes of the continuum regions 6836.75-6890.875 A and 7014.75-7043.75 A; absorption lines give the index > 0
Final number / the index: 1.38 A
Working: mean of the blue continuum 5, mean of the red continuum 4.73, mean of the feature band 4.63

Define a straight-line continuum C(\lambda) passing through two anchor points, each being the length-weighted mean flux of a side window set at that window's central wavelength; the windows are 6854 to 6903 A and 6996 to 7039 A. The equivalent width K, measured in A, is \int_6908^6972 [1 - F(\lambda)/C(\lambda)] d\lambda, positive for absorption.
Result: 0.9 A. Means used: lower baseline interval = 4.89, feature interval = 4.77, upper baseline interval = 4.78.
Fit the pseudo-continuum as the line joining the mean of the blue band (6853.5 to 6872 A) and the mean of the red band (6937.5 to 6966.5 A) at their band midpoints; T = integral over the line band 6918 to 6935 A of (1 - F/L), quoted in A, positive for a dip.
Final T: 1.2 A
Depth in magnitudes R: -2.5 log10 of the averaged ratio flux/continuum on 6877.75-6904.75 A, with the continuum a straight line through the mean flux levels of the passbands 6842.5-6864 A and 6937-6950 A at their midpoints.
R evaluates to 0.076 mag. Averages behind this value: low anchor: 4.92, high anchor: 4.92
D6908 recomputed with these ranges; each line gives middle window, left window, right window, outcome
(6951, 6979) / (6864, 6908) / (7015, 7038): 0.30 A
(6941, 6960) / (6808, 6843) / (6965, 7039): 0.00 A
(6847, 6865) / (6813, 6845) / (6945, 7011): -0.22 A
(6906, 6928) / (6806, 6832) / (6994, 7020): 0.52 A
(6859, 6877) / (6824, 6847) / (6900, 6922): -1.01 A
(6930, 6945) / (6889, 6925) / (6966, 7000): 0.15 A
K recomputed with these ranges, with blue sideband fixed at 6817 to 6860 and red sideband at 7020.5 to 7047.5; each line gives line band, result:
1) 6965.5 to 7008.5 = -0.93 A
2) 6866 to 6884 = -0.44 A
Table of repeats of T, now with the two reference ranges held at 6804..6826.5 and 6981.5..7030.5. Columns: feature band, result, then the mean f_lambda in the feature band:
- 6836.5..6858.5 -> -1.34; 5.16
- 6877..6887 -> 1.15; 4.31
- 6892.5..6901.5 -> 0.64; 4.53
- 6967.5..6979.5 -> 0.81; 4.57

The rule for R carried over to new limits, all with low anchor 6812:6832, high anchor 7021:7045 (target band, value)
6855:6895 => -0.02 mag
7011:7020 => -0.05 mag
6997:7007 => -0.06 mag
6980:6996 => -0.07 mag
